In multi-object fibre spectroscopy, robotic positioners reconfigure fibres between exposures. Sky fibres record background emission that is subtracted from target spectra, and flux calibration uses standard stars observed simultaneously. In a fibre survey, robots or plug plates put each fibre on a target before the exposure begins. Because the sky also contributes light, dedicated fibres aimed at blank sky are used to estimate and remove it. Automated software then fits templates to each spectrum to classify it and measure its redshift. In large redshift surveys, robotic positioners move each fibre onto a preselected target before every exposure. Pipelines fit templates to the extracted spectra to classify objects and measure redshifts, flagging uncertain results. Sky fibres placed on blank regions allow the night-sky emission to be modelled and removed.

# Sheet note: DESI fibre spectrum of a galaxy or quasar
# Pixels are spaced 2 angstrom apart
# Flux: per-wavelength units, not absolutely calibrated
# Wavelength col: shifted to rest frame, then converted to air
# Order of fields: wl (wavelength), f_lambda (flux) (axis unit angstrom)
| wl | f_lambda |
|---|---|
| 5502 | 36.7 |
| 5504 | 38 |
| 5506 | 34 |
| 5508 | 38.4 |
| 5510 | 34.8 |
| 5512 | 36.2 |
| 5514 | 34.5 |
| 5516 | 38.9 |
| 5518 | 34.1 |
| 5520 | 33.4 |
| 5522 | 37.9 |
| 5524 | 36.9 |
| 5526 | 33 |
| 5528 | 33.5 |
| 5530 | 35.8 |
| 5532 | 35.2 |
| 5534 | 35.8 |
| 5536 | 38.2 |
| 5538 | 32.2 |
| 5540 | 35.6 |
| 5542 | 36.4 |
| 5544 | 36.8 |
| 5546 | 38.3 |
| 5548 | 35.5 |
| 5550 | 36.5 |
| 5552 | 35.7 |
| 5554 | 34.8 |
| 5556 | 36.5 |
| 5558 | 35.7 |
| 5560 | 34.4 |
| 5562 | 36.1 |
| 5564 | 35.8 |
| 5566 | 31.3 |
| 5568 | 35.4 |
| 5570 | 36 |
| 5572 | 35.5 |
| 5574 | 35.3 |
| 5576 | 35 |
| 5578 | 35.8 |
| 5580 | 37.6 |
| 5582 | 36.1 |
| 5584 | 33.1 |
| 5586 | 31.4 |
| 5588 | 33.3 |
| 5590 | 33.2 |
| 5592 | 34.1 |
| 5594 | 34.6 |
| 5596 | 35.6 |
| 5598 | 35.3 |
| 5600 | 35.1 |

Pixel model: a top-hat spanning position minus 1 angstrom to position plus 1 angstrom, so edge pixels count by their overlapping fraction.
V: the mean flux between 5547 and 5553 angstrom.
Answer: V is 35.9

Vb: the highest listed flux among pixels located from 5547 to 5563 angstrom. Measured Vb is 36.5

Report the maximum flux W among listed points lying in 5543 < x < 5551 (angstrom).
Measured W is 38.3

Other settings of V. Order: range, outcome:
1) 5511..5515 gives 35.4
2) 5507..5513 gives 36.5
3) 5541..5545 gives 36.6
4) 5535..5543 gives 35.6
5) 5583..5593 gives 33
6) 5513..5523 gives 35.8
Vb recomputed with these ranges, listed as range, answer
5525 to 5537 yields 38.2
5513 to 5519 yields 38.9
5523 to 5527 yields 36.9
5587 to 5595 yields 34.6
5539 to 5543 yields 36.4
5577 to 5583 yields 37.6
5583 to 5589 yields 33.3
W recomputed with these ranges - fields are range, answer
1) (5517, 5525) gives 37.9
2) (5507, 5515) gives 38.4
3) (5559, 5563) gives 36.1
